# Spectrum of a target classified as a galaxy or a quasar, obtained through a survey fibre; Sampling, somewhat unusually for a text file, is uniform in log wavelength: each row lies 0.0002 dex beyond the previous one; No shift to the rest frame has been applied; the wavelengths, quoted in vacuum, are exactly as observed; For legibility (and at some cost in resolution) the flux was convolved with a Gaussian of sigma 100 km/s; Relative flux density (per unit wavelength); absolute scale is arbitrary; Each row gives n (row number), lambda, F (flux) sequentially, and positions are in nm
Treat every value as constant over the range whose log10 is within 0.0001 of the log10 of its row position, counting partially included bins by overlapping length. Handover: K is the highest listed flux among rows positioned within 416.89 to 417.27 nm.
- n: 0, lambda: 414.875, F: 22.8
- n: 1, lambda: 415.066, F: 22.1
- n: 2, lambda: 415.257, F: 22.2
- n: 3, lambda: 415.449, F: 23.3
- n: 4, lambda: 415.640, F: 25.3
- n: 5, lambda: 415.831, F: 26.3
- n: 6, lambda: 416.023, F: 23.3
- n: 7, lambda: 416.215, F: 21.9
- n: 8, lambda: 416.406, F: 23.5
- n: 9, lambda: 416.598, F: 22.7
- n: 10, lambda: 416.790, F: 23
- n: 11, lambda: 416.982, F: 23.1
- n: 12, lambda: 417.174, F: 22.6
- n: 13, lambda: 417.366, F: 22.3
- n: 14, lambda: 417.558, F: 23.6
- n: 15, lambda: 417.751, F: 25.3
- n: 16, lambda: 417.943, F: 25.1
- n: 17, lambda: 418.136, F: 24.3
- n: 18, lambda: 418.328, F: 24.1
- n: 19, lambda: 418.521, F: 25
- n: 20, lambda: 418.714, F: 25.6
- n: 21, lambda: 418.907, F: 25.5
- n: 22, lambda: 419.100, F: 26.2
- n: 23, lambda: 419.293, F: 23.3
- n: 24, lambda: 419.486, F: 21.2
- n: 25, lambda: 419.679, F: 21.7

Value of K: 23.1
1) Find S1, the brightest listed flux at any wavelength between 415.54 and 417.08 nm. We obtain 26.3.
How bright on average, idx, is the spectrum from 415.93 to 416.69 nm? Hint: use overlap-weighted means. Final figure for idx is 22.9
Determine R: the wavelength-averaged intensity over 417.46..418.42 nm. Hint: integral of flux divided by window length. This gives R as 24.5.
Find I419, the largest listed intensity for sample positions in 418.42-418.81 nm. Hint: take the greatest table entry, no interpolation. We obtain 25.6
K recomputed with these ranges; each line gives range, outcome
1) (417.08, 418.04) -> 25.3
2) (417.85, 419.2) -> 26.2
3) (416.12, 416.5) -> 23.5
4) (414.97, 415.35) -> 22.2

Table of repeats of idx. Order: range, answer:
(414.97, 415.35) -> 22.2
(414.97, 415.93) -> 23.8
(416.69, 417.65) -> 22.9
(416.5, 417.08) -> 22.9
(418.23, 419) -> 25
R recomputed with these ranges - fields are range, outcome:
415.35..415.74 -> 24.3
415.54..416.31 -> 24.2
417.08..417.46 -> 22.5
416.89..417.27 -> 22.9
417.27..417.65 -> 23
